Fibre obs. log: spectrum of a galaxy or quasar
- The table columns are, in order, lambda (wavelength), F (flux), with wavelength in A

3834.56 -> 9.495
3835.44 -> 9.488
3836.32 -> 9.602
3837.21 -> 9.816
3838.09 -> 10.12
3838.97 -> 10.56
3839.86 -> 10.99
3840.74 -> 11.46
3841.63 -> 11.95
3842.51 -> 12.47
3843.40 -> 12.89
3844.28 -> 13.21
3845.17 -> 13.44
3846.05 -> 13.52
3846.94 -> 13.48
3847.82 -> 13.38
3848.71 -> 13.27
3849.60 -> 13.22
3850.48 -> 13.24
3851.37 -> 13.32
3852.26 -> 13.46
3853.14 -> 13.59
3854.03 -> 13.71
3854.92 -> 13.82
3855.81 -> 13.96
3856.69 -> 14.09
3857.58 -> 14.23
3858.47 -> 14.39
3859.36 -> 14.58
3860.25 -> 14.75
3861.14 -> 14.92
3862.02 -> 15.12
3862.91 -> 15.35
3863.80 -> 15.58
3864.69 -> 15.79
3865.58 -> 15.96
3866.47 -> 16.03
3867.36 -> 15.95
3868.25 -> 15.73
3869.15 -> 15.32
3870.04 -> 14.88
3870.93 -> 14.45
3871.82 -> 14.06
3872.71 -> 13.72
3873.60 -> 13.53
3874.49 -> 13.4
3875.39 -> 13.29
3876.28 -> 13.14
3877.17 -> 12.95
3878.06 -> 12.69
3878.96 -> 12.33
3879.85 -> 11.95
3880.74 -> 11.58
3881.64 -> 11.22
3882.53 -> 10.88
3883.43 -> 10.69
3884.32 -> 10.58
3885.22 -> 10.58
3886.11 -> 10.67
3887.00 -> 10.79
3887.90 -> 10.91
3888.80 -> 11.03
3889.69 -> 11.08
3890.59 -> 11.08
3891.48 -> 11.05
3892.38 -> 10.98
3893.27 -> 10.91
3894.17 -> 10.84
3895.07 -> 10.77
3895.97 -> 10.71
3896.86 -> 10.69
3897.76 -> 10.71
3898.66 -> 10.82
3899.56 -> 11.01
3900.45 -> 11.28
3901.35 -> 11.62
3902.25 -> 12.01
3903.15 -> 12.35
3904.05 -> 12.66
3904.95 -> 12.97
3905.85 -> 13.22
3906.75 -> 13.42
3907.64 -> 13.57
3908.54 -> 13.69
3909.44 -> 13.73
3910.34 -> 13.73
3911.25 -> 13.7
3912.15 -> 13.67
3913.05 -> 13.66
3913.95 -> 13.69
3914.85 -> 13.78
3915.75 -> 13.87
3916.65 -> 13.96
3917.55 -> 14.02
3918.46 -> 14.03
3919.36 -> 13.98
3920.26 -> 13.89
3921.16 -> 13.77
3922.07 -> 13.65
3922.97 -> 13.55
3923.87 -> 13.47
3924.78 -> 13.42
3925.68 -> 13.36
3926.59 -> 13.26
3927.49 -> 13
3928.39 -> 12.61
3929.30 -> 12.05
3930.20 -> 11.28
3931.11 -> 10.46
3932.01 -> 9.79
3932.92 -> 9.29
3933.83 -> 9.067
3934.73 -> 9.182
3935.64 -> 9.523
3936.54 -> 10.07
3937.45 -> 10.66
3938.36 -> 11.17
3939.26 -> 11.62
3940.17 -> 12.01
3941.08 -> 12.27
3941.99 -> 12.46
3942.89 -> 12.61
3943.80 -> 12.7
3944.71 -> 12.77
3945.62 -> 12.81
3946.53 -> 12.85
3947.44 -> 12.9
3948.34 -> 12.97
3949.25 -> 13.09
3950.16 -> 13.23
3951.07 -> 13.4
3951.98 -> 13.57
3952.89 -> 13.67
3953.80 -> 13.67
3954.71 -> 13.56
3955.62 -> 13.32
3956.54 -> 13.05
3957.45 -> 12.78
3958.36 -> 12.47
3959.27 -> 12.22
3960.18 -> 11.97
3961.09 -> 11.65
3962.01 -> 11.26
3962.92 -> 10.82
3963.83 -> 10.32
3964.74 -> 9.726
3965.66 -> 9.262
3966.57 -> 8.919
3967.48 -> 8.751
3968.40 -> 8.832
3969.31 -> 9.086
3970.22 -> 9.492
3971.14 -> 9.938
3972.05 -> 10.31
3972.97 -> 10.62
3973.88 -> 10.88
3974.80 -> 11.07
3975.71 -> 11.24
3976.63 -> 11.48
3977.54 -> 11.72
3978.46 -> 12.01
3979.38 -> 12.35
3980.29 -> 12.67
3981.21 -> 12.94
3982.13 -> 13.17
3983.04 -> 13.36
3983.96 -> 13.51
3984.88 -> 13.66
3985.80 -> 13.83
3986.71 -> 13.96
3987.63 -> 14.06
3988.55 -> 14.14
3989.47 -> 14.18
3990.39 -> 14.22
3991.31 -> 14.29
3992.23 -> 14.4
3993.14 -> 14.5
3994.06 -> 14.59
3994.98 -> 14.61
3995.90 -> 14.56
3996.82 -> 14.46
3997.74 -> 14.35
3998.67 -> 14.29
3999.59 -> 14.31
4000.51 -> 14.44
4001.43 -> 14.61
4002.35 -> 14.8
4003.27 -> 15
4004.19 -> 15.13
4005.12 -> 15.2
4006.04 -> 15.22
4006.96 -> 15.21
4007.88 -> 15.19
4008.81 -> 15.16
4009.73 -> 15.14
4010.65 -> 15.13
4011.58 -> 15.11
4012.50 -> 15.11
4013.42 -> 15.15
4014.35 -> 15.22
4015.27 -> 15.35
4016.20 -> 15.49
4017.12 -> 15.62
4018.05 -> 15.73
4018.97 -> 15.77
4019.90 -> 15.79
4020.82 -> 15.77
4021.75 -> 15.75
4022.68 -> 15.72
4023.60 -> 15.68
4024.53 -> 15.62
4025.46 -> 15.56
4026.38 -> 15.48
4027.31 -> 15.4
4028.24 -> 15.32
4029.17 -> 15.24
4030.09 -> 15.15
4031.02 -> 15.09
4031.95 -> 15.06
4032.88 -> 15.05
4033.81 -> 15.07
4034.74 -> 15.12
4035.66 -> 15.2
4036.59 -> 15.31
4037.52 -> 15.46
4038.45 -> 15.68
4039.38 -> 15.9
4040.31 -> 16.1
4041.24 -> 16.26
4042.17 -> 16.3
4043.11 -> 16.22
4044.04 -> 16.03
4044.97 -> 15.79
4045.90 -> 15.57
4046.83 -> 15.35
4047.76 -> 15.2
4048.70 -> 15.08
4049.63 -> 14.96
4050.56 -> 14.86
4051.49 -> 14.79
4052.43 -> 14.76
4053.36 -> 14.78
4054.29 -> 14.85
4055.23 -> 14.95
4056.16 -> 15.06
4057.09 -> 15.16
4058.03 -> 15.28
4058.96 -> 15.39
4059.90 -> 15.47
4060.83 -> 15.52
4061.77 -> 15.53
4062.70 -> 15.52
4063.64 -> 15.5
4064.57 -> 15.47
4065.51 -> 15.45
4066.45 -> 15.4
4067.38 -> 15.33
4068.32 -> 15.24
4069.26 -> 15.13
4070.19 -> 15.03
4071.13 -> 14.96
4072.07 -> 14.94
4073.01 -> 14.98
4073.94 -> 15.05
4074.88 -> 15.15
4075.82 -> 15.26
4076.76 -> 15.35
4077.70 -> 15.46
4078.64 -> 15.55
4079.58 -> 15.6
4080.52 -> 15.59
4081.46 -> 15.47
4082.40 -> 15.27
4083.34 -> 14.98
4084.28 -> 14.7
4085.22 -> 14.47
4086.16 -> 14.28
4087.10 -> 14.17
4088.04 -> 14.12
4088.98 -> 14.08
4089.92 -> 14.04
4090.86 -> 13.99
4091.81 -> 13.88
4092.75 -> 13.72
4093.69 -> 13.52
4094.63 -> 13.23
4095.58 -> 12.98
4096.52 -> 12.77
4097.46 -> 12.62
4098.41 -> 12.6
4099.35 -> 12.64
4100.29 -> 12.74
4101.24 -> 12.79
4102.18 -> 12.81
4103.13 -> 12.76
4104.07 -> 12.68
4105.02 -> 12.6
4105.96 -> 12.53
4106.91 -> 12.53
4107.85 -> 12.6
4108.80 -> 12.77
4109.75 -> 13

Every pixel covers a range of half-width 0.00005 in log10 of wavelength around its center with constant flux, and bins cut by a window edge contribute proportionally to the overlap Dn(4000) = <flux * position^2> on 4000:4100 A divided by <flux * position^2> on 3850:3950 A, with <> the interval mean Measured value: 1.28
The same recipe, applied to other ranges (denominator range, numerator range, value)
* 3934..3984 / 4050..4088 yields 1.37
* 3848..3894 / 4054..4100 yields 1.24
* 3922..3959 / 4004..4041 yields 1.31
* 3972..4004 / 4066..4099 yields 1.13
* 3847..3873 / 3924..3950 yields 0.85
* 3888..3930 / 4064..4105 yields 1.24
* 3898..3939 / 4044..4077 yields 1.31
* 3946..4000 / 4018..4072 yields 1.28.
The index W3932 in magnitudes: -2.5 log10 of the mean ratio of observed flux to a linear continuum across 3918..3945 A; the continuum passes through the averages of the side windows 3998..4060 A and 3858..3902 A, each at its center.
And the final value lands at 0.13 mag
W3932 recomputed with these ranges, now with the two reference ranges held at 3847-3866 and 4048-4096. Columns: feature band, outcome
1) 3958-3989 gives 0.26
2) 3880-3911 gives 0.23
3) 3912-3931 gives 0.08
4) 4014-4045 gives -0.06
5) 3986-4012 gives 0.00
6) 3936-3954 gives 0.16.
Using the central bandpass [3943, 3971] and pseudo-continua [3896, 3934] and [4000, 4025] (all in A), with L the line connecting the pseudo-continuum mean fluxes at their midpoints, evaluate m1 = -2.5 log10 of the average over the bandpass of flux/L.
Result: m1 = 0.17 mag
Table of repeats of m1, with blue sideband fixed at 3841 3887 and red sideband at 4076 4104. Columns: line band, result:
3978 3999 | -0.004 mag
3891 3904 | 0.211 mag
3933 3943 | 0.250 mag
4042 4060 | -0.101 mag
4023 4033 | -0.111 mag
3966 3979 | 0.311 mag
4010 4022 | -0.120 mag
